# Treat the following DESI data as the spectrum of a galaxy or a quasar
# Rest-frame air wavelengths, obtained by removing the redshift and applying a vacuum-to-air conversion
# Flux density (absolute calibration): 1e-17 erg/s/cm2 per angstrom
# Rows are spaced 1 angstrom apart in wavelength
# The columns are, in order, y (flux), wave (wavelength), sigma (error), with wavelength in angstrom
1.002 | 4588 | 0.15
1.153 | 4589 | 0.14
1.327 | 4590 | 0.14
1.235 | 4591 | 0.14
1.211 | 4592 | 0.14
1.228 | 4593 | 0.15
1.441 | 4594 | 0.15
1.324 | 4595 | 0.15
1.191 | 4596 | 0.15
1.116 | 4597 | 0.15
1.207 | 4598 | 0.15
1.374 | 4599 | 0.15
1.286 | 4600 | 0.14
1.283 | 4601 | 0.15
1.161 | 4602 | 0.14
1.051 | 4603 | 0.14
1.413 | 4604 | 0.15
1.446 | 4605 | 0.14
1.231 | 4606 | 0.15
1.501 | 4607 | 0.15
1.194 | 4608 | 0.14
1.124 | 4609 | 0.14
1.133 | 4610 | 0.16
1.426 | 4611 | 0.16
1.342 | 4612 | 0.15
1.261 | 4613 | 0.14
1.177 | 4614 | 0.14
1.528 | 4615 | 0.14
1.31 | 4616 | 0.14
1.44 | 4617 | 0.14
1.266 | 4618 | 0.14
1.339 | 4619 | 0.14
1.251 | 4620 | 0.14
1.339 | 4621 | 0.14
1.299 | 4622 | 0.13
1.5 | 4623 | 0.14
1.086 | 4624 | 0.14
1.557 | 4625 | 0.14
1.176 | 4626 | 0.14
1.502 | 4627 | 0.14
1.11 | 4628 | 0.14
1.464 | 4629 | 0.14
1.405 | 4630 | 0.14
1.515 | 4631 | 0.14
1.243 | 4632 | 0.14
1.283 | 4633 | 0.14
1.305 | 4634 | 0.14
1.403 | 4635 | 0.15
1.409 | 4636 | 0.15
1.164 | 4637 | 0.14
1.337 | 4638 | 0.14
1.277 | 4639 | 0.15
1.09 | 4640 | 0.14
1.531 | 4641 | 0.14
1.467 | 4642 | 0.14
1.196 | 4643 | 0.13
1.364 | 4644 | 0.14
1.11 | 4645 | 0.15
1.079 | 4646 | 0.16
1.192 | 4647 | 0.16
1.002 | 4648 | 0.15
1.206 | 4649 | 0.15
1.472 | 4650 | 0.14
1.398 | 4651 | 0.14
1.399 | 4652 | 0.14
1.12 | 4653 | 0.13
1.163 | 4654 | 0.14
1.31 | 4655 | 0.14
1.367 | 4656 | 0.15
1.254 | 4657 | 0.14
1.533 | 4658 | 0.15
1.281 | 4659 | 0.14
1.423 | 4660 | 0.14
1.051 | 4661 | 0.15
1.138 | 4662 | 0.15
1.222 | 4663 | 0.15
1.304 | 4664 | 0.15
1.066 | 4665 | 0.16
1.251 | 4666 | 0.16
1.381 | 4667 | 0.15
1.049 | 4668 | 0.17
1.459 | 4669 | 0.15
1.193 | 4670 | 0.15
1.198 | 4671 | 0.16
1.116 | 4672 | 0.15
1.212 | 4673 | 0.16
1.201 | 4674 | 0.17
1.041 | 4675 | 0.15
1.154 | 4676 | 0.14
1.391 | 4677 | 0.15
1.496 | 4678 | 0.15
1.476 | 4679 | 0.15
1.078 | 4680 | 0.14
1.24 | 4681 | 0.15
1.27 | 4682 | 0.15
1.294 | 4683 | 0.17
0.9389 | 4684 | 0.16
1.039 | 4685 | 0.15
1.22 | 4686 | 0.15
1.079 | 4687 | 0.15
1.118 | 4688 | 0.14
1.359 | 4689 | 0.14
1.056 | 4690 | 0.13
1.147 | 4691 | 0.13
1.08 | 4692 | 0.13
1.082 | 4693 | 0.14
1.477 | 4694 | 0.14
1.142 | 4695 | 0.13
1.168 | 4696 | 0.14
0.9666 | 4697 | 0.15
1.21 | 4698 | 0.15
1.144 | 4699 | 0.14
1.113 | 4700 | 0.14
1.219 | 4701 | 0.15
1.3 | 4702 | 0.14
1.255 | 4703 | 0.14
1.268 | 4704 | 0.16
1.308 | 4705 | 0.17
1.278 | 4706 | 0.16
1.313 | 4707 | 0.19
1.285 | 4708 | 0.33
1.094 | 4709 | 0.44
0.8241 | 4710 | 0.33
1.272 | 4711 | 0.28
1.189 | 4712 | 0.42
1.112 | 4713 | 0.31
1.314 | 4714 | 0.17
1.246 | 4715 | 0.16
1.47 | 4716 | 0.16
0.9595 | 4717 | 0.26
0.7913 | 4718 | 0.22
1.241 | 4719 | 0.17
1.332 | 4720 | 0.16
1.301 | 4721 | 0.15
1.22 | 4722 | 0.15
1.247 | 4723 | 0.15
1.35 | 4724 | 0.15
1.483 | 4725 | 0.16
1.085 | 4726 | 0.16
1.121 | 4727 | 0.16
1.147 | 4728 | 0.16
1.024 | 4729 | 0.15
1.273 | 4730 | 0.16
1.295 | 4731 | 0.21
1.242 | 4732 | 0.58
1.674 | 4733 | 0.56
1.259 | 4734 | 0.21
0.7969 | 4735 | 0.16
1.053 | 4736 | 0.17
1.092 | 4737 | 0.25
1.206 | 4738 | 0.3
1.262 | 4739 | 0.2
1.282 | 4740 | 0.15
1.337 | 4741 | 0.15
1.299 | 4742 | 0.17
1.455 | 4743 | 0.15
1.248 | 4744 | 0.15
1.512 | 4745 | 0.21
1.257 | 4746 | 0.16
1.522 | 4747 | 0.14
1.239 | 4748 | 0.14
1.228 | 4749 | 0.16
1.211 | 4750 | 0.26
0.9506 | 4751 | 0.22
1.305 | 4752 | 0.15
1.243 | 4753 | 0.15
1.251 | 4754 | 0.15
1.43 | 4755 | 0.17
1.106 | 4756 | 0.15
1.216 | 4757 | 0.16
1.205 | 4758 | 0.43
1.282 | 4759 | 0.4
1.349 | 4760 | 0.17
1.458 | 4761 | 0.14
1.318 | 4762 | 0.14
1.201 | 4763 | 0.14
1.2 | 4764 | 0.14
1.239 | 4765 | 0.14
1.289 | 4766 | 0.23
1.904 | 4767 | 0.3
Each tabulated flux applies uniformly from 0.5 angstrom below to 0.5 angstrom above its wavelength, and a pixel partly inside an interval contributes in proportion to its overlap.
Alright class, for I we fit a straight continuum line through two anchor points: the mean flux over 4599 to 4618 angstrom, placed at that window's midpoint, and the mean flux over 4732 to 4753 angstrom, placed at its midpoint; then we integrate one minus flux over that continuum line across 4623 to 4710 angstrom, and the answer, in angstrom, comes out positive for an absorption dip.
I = 2.4 angstrom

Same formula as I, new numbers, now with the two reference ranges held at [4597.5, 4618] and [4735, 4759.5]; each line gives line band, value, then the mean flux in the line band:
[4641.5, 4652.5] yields 0.2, 1.26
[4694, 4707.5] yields 0.5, 1.22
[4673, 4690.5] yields 0.9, 1.2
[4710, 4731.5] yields 0.9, 1.2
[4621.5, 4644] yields -0.8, 1.33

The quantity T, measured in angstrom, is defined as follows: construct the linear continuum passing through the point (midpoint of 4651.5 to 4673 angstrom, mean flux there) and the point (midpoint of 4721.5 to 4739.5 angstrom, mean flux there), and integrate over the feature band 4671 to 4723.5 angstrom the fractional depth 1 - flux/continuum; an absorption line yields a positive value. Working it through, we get 1.5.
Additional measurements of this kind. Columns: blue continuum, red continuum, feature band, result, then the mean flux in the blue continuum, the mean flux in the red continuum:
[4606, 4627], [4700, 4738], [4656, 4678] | 0.3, 1.32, 1.21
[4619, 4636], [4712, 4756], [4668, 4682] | 0.6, 1.34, 1.24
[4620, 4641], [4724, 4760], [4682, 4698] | 1.7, 1.33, 1.25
